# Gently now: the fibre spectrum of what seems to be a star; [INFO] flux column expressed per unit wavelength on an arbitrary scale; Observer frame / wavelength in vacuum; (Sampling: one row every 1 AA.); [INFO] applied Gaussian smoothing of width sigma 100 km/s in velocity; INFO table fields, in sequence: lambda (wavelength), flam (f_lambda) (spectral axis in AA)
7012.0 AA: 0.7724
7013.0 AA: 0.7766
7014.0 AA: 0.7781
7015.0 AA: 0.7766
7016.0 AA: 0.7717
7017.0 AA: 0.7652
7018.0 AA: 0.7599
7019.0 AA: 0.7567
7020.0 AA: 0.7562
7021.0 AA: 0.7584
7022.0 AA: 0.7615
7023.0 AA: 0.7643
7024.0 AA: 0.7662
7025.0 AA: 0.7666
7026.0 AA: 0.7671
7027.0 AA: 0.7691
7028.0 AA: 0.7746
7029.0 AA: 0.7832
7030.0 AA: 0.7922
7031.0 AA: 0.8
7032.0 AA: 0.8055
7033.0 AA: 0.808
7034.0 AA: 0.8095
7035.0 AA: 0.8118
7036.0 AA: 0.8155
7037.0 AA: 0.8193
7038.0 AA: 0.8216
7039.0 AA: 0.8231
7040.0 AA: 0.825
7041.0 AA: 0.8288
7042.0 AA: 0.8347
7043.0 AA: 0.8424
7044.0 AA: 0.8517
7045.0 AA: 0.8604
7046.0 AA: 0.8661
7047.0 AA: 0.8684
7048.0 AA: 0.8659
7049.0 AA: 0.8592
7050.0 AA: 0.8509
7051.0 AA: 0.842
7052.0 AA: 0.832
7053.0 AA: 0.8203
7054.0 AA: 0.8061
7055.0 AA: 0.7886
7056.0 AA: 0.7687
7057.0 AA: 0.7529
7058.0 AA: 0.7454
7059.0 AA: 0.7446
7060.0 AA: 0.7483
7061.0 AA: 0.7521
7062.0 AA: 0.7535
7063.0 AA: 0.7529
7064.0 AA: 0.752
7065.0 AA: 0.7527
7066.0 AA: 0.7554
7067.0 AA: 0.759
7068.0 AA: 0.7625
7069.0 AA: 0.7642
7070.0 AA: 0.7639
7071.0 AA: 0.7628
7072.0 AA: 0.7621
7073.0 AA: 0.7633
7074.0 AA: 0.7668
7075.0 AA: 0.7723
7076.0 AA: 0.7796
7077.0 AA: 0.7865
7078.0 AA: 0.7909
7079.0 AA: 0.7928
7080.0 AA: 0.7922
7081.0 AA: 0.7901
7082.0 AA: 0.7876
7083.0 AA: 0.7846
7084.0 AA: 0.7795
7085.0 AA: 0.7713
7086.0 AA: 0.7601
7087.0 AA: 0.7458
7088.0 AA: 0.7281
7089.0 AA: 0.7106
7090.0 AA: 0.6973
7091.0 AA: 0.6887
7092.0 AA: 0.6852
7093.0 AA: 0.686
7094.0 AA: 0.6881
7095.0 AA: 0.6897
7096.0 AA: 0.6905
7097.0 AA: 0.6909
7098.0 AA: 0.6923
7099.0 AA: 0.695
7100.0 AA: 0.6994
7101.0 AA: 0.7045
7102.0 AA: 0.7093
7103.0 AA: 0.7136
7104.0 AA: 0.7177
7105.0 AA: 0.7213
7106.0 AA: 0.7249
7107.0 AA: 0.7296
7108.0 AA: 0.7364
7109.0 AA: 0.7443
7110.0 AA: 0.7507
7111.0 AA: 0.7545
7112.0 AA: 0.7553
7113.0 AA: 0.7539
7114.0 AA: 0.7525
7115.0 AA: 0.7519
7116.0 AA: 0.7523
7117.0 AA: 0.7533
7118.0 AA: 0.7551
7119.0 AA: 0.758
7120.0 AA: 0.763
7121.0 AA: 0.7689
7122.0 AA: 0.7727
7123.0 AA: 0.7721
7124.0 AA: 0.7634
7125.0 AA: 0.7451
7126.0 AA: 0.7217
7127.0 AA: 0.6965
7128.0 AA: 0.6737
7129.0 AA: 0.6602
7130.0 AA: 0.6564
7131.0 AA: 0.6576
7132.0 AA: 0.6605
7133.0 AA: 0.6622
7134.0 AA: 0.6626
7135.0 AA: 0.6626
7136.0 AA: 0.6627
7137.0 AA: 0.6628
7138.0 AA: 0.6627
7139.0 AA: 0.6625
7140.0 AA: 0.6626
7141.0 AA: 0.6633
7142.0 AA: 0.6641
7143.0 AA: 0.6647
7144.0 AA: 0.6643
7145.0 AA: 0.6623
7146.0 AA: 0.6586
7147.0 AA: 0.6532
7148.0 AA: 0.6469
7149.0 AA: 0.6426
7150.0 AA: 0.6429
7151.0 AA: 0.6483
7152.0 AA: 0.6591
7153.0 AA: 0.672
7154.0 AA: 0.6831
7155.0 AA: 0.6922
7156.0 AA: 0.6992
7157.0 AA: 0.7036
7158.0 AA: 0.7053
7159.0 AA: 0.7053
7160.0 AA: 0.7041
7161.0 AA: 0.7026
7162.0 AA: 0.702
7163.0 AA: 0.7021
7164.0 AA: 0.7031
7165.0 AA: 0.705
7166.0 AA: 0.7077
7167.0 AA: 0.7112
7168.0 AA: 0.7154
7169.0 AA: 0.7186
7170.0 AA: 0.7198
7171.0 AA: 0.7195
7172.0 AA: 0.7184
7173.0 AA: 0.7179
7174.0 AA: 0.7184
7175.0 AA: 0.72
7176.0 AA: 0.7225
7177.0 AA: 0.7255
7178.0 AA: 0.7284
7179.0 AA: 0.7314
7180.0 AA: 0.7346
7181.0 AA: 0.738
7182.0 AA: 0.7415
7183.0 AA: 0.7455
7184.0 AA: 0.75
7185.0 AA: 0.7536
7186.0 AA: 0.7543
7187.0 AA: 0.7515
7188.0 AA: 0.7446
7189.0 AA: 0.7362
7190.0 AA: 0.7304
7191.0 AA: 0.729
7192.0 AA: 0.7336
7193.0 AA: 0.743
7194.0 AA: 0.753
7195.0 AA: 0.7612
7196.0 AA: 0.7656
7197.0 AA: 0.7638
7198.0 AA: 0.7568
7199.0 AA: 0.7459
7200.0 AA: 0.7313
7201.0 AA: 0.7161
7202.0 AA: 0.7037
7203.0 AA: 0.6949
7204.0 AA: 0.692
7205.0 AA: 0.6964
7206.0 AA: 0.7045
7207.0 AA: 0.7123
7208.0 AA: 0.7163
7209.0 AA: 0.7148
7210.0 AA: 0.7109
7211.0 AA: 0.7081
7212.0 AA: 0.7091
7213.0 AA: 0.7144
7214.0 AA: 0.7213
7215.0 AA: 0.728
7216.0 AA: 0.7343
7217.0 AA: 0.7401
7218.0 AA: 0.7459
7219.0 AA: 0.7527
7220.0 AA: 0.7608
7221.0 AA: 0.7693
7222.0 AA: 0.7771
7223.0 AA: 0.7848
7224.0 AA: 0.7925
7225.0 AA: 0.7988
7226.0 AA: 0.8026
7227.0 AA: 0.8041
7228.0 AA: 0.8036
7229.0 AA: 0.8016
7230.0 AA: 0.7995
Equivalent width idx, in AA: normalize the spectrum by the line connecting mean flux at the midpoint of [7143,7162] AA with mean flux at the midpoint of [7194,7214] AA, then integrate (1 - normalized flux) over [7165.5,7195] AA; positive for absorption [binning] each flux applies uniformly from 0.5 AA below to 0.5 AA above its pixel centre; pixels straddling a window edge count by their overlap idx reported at -1.3 AA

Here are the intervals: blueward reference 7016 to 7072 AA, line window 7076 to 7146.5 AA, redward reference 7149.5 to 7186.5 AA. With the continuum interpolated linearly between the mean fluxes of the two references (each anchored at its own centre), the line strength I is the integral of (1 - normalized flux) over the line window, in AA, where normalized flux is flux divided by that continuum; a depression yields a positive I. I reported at 2.9 AA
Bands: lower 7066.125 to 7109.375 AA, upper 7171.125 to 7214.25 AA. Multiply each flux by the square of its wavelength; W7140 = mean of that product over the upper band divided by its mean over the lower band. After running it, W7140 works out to 1.0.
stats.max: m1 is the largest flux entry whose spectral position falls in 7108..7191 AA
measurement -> 0.7727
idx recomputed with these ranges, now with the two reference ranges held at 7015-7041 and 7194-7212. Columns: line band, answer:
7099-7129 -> 0.76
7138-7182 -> 2.69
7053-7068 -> 0.26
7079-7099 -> 0.91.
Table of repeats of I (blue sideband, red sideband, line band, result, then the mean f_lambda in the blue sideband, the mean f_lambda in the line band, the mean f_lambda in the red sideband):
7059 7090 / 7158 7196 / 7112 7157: 2.9 AA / 0.763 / 0.694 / 0.727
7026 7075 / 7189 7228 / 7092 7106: 1.4 AA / 0.797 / 0.7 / 0.741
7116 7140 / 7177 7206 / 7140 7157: 1.2 AA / 0.705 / 0.665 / 0.736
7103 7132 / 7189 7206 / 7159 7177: 0.5 AA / 0.733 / 0.712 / 0.732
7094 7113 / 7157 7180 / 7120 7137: 0.4 AA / 0.718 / 0.701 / 0.714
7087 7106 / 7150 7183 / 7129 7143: 0.9 AA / 0.702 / 0.662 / 0.708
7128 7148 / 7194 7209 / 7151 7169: -0.4 AA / 0.661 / 0.698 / 0.726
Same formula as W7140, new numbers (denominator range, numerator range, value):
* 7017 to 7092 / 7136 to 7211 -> 0.93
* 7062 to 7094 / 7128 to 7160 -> 0.90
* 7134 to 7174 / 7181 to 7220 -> 1.08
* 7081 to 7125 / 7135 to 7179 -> 0.95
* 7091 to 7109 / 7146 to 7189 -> 1.02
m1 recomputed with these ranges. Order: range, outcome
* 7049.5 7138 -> 0.8509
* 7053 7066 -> 0.8203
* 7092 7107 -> 0.7296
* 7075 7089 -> 0.7928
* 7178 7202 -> 0.7656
